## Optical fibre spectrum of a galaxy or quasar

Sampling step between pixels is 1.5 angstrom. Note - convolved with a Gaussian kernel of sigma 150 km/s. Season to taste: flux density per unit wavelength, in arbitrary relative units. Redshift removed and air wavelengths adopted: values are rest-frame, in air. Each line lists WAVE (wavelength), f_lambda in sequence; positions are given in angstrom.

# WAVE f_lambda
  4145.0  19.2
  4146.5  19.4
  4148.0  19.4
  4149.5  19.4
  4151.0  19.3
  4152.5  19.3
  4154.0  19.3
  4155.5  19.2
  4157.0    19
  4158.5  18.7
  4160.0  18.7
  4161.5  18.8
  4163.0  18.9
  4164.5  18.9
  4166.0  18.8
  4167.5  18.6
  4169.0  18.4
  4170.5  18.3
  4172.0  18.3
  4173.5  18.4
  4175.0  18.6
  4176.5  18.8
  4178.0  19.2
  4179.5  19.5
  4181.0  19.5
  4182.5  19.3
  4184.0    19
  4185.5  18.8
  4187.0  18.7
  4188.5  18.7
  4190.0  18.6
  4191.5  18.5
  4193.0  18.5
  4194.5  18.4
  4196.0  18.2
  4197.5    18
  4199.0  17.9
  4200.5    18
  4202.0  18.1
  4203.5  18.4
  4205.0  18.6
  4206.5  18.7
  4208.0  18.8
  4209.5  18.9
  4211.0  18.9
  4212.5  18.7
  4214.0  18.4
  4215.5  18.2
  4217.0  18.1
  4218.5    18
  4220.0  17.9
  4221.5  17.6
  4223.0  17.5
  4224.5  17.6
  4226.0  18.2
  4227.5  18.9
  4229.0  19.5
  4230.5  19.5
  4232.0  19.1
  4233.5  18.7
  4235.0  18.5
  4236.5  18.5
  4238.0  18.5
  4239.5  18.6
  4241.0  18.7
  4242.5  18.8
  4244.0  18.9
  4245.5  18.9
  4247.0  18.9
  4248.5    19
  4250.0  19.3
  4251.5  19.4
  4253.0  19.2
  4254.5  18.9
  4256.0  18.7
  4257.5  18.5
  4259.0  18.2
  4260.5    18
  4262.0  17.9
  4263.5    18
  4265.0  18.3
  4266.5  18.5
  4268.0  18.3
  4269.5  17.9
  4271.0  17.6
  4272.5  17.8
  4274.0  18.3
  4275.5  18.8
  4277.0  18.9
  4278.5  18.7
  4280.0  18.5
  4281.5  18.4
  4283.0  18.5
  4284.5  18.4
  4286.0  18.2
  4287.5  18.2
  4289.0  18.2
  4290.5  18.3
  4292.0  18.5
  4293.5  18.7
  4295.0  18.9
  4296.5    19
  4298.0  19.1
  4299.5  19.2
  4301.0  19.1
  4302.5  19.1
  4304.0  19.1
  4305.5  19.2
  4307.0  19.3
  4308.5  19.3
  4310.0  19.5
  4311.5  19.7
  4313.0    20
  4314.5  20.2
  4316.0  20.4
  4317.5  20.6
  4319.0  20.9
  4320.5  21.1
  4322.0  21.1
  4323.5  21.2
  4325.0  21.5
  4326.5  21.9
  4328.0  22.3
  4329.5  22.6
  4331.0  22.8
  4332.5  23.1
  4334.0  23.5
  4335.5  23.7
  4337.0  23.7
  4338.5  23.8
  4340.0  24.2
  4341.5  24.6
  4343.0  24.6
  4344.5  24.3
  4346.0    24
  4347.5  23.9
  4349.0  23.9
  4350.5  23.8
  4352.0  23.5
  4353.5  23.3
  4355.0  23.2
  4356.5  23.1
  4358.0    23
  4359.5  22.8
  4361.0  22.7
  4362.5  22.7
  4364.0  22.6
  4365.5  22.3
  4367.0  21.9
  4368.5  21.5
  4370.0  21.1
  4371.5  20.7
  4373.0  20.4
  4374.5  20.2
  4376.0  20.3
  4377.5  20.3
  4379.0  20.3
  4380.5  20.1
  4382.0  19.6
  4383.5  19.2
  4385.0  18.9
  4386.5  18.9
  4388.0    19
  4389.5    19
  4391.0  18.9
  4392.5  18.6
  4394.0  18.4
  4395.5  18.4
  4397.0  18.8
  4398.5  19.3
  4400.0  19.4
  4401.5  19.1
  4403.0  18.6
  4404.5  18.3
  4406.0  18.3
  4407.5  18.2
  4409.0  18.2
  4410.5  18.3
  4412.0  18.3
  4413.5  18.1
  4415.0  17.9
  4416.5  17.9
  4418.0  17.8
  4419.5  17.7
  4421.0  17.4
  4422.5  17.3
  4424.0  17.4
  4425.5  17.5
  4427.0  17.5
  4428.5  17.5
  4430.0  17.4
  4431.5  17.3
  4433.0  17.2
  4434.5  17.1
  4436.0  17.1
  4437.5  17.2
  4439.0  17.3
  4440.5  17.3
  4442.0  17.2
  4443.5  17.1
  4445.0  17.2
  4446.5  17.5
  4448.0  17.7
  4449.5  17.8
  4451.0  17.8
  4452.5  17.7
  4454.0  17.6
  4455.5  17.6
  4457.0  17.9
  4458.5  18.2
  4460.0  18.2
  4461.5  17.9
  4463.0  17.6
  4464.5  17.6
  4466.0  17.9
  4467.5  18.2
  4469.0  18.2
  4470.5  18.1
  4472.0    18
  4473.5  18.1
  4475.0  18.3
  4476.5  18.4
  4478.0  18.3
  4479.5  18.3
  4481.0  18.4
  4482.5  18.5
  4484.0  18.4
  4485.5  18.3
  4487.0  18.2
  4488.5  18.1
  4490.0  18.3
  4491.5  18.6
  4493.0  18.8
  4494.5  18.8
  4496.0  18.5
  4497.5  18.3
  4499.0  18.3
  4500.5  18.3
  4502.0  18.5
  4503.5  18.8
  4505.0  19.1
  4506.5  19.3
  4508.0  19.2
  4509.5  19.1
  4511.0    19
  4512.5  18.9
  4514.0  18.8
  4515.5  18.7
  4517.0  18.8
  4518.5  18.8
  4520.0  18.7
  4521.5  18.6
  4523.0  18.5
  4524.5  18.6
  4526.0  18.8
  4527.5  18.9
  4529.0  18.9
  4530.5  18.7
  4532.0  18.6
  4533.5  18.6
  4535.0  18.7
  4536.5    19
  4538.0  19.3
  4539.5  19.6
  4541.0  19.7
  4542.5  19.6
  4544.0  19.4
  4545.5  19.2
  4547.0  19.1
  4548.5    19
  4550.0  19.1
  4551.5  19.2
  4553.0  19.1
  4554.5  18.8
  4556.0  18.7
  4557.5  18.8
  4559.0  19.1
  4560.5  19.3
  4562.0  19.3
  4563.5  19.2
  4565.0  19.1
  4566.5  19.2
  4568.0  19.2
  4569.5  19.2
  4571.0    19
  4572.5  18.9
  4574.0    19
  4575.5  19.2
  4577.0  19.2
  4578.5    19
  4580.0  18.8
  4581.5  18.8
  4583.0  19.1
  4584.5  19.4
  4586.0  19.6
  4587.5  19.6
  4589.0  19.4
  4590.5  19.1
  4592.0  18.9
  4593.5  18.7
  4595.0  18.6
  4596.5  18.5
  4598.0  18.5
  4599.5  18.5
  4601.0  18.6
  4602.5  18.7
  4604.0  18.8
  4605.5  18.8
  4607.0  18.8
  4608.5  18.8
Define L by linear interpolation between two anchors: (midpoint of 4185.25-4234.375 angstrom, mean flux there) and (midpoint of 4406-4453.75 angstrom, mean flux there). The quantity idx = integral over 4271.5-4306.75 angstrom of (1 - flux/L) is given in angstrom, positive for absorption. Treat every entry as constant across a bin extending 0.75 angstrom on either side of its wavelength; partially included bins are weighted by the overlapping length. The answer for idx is -1.0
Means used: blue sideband 18.4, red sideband 17.6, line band 18.7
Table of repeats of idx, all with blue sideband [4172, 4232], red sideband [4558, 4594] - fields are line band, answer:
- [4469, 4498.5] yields 1.0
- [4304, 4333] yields -3.2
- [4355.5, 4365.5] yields -2.1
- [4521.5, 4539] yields 0.3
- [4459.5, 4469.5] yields 0.5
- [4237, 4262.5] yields -0.2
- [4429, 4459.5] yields 2.4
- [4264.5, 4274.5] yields 0.3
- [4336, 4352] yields -4.5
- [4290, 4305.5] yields -0.2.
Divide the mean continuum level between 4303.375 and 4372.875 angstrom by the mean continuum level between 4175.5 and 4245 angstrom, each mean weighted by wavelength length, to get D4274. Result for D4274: 1.19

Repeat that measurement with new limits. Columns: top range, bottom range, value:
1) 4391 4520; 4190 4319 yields 0.97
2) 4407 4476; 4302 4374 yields 0.80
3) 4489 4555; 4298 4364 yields 0.86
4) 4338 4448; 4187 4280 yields 1.07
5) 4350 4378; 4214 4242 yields 1.20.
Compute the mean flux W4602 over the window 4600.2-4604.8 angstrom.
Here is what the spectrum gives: 18.7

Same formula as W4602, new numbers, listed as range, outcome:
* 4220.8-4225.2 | 17.6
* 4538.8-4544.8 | 19.6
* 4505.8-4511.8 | 19.1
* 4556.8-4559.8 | 19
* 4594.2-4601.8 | 18.5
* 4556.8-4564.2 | 19.1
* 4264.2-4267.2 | 18.4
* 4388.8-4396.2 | 18.7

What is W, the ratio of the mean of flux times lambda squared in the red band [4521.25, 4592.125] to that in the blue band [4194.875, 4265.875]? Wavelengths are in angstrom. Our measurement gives 1.2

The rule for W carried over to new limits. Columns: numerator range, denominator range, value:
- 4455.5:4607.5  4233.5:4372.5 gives 1.02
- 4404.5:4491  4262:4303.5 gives 1.04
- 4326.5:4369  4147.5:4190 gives 1.34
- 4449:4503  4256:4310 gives 1.07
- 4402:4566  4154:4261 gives 1.12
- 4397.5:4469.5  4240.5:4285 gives 1.04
